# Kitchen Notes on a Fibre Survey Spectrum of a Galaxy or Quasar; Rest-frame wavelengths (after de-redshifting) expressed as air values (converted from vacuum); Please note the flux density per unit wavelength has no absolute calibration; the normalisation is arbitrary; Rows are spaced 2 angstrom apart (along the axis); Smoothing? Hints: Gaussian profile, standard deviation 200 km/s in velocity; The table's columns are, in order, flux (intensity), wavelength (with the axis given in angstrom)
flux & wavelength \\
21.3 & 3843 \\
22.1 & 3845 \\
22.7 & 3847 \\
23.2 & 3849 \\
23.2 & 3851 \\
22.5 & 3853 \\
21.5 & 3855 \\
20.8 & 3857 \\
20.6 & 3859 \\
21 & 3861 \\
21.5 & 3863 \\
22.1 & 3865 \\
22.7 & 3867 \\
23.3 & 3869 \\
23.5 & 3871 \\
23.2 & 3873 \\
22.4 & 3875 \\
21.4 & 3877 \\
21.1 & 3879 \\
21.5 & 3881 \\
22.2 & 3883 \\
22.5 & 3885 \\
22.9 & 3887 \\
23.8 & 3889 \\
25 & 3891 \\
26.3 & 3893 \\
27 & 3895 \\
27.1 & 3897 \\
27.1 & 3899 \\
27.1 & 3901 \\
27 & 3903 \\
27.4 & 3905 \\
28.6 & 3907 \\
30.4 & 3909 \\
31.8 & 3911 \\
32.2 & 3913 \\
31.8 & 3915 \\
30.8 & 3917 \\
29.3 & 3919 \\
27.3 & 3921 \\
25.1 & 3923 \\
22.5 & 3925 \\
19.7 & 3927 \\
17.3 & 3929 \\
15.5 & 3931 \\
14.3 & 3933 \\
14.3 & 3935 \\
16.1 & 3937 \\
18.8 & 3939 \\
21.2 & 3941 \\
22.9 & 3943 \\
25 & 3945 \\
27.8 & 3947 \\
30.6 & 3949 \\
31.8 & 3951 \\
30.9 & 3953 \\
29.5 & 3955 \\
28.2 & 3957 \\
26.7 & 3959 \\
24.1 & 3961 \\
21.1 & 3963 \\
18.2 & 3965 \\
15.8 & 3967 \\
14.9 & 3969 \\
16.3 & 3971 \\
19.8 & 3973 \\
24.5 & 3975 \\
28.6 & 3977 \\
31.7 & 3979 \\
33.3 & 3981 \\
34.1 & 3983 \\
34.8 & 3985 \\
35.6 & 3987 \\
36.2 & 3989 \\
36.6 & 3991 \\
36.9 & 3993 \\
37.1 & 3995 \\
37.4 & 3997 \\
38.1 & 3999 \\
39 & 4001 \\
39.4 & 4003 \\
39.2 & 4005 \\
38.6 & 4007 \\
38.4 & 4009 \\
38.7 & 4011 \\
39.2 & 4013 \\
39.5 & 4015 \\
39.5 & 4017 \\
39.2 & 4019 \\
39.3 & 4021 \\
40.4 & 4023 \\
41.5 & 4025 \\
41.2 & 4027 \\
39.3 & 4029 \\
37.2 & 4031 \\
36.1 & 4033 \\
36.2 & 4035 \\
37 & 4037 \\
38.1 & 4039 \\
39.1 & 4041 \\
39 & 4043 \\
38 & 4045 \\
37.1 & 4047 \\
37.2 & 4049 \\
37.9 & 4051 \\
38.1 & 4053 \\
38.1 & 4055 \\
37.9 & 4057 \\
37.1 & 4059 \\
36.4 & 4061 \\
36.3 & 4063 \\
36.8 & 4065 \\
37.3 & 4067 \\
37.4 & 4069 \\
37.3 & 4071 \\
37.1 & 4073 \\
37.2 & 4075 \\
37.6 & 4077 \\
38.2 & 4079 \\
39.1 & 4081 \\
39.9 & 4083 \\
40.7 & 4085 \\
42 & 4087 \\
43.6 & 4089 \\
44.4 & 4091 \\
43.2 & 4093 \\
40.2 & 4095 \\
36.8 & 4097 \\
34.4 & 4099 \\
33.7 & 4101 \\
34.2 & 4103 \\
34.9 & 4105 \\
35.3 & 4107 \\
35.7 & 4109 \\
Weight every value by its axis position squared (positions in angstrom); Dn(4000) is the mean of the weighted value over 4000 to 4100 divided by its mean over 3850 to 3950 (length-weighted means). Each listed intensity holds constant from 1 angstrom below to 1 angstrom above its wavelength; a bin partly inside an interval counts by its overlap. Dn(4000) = 1.7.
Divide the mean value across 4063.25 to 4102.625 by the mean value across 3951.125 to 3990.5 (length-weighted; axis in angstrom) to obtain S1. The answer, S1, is 1.4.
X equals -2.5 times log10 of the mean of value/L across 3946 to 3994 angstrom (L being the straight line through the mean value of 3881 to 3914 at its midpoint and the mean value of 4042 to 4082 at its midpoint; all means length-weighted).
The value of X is 0.13 mag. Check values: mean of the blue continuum 26.6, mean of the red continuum 37.6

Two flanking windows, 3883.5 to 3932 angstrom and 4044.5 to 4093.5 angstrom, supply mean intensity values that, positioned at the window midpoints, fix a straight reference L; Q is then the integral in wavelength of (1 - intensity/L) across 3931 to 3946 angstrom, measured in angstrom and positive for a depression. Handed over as 5.1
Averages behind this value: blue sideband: 26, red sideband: 38.6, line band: 18.7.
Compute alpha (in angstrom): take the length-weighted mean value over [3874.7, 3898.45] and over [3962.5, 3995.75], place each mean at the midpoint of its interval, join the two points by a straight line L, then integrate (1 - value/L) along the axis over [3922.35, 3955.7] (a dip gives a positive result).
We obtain 4.8 angstrom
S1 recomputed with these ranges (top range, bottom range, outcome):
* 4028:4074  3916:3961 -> 1.57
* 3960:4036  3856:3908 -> 1.41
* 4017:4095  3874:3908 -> 1.56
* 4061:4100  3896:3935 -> 1.52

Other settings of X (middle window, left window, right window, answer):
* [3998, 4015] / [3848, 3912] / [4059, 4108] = -0.185 mag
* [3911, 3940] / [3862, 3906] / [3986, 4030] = 0.245 mag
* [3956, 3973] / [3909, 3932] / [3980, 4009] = 0.488 mag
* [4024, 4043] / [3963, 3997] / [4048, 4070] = -0.120 mag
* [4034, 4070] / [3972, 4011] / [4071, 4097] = 0.020 mag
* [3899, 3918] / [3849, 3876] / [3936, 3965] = -0.238 mag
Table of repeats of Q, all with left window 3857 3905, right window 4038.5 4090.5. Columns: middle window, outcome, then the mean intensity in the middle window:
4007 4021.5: -2.0 angstrom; 39.1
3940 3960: 1.2 angstrom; 27.5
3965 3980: 4.6 angstrom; 21.4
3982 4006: -3.2 angstrom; 37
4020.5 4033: -1.5 angstrom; 39.5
